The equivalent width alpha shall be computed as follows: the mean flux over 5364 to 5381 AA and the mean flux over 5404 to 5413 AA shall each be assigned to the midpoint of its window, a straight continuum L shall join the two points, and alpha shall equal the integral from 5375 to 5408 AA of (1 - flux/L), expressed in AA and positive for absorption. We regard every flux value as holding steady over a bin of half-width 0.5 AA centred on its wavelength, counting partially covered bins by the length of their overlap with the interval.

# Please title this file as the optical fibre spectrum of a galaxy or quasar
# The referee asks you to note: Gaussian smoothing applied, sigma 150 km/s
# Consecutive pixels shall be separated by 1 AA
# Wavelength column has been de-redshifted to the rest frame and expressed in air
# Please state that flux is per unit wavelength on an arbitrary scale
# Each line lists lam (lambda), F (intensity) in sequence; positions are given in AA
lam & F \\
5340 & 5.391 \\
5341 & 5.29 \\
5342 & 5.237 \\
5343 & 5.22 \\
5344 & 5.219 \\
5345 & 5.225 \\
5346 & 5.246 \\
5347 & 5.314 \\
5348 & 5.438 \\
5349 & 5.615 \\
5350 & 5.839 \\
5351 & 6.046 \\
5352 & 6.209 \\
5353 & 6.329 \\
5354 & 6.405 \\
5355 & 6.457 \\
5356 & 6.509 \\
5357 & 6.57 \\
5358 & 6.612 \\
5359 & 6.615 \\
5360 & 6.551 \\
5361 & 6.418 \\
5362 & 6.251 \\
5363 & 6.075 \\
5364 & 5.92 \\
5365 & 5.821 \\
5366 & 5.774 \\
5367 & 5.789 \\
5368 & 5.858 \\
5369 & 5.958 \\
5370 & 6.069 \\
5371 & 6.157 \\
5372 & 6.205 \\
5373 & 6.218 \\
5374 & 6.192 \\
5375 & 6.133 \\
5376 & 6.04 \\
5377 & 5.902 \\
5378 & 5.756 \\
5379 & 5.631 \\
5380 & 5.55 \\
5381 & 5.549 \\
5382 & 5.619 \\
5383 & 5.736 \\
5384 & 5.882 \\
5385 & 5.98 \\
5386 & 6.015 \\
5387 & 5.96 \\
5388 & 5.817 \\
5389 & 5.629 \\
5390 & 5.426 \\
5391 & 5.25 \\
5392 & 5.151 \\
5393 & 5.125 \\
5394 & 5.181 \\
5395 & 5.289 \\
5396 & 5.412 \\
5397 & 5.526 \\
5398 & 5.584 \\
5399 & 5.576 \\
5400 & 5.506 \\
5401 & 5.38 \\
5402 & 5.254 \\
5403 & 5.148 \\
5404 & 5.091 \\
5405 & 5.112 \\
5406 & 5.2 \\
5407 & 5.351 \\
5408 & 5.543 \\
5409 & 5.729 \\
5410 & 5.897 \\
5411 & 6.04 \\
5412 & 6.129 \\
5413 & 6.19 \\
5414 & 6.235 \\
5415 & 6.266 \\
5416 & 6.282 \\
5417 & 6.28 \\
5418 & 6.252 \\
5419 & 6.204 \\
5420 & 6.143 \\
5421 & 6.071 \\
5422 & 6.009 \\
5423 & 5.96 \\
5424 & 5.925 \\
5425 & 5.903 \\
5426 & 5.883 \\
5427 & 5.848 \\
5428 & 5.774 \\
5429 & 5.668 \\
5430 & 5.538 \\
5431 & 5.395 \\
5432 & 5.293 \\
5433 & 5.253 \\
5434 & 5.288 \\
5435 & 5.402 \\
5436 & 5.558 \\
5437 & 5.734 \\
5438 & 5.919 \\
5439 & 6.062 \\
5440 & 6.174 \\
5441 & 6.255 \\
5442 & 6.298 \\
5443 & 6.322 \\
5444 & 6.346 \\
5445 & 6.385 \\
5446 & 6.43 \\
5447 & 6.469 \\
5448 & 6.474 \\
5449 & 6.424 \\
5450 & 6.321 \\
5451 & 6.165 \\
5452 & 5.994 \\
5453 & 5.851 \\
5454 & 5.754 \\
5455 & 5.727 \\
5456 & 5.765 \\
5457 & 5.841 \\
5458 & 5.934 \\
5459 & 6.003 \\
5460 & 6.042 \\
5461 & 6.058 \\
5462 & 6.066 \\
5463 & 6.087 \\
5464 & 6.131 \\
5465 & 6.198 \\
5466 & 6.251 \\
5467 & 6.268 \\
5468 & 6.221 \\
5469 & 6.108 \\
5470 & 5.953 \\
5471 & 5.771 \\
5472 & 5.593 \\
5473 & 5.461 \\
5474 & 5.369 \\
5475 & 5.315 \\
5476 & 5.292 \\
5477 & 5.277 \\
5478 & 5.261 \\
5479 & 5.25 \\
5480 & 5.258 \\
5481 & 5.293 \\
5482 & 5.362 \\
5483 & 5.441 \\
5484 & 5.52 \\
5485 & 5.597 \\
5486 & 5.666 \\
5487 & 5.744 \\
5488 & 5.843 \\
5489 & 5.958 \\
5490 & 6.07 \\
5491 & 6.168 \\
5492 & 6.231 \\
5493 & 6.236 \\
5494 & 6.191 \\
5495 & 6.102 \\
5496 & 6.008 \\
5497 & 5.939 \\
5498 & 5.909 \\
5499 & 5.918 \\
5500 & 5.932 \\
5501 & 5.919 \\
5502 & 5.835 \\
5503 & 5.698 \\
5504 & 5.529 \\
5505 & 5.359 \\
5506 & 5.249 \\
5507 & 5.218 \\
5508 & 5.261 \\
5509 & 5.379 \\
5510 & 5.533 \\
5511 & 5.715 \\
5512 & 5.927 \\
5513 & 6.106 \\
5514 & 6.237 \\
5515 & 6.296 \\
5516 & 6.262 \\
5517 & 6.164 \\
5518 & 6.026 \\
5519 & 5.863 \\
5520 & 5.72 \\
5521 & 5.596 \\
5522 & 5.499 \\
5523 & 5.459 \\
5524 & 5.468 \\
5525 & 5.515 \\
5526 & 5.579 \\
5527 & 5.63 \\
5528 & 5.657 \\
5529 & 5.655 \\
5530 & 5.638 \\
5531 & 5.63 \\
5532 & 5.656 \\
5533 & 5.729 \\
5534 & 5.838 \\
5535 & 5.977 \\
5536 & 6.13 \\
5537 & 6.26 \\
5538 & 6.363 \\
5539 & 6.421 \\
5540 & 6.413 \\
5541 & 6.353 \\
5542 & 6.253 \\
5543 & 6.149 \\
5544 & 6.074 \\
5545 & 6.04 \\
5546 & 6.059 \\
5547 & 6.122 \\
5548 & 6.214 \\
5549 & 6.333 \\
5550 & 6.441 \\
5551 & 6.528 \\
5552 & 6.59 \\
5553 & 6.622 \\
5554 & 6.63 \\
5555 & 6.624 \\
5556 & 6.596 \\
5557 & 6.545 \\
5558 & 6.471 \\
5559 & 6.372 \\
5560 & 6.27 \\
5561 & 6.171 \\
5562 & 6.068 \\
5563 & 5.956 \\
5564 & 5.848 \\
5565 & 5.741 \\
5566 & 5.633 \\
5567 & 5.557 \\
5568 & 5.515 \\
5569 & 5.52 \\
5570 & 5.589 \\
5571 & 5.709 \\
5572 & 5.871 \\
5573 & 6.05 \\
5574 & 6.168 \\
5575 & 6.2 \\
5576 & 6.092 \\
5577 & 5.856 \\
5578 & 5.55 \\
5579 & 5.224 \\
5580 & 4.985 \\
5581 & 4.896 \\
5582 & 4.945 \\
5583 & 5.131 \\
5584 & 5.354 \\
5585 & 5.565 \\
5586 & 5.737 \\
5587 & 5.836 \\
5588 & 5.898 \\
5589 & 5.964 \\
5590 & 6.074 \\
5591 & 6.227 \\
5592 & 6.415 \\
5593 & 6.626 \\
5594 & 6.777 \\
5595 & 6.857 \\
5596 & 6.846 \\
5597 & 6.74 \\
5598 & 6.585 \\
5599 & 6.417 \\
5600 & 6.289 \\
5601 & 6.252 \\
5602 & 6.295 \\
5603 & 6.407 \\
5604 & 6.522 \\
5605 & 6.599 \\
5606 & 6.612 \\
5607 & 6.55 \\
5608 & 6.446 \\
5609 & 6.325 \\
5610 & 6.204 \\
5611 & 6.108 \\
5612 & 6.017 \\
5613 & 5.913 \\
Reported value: 1.38 AA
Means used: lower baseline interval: 5.93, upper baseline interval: 5.63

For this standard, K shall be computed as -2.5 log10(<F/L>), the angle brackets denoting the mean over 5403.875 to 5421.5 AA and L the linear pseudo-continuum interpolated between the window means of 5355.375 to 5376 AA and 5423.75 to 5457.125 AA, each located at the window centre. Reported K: 0.02 mag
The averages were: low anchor 6.18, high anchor 5.93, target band 5.91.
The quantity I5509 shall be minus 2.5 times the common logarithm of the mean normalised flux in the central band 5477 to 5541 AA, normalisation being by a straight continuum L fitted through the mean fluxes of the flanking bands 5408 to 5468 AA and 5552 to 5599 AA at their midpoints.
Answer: 0.04 mag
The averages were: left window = 6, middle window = 5.78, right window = 6.01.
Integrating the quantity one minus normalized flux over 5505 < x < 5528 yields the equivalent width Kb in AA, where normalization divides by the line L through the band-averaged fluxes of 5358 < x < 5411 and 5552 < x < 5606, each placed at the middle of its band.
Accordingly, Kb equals 1.0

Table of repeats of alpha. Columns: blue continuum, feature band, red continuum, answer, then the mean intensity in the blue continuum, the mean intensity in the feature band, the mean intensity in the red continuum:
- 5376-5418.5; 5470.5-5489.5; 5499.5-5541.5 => 0.9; 5.66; 5.49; 5.8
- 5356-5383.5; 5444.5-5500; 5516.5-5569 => 1.3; 6.04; 5.89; 6.03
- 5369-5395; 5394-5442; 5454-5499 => 0.4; 5.76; 5.73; 5.81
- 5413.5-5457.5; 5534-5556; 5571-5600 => -1.3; 5.98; 6.31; 5.96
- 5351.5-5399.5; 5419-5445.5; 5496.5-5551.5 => 0.1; 5.91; 5.87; 5.88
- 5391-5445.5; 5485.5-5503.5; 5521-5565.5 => -0.1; 5.74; 5.96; 6.08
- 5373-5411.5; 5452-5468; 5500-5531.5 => -1.0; 5.59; 6.01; 5.7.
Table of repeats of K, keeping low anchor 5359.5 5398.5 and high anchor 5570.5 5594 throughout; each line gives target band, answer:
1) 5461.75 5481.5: 0.01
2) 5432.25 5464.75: -0.04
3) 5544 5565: -0.09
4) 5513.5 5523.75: -0.02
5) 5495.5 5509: 0.02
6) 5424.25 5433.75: 0.03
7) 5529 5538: -0.02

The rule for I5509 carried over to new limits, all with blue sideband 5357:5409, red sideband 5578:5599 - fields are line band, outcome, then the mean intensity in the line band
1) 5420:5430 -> -0.02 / 5.89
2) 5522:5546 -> 0.00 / 5.9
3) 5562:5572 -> 0.04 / 5.7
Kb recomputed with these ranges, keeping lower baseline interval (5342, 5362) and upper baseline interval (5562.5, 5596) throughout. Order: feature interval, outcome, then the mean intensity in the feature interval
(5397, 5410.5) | 1.2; 5.42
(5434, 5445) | -0.1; 5.99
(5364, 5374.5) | -0.1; 6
